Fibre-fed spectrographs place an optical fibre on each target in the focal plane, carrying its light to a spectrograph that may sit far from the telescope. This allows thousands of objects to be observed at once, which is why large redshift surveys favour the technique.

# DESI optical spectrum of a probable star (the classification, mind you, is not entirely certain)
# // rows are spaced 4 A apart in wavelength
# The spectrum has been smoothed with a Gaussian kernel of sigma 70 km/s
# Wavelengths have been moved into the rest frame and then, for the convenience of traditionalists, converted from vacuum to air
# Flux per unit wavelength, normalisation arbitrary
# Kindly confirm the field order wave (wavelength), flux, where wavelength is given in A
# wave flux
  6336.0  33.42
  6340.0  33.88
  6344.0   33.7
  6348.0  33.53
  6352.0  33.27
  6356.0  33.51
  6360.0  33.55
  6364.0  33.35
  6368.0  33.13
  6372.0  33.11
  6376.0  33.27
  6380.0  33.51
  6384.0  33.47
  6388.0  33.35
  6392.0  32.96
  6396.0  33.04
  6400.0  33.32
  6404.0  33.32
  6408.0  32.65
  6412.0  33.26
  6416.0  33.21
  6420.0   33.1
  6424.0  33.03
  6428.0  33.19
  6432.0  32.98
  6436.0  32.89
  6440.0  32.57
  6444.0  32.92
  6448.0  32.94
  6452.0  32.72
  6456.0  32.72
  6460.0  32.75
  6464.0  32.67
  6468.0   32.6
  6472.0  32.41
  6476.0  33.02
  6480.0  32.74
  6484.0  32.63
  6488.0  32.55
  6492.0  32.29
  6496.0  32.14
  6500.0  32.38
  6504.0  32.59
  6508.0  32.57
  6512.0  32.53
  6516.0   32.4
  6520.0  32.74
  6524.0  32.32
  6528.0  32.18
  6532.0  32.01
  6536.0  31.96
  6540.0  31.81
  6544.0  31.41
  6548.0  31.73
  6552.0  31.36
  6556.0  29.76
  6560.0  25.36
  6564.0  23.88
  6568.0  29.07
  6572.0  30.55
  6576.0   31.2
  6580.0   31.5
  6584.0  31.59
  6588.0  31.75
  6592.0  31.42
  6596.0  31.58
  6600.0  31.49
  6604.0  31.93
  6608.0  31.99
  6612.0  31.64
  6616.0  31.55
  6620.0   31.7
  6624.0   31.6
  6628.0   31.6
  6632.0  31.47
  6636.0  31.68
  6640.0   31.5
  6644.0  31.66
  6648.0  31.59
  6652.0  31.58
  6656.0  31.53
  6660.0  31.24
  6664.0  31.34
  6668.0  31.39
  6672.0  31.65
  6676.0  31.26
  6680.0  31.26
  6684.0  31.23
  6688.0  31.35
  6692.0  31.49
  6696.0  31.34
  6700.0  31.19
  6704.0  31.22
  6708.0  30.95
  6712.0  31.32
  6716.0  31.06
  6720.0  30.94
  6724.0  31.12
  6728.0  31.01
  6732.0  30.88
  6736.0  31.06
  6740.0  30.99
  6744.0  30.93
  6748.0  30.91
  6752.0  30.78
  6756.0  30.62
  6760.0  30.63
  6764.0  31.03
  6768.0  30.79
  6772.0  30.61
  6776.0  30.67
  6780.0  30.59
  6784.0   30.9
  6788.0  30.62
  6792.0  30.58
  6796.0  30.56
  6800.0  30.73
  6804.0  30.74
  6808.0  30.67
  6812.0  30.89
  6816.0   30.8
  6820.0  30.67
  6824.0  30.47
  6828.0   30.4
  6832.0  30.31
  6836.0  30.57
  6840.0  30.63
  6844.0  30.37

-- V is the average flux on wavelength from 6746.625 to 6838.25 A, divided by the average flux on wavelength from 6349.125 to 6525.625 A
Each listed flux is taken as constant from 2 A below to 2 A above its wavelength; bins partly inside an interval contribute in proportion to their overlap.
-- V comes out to 0.9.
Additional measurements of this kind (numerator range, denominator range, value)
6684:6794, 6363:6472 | 0.94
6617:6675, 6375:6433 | 0.95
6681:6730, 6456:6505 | 0.96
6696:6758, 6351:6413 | 0.93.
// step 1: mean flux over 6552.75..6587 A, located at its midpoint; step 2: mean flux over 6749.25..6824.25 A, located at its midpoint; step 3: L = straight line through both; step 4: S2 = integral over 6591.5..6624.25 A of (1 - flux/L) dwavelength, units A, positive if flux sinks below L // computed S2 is -2.4 A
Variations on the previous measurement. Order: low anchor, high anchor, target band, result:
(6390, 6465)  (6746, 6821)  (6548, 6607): 3.24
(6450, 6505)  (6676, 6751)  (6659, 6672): 0.02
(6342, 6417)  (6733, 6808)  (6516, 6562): 1.51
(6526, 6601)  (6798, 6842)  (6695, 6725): -0.51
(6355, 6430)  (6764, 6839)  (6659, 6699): 0.09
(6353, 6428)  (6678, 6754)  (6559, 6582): 2.38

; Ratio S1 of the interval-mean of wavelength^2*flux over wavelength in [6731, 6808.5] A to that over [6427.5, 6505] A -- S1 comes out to 1.03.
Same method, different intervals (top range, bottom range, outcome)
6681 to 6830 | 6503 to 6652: 1.04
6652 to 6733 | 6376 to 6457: 1.03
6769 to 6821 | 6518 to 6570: 1.09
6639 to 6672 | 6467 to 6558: 1.02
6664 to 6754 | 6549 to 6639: 1.05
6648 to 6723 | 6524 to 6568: 1.08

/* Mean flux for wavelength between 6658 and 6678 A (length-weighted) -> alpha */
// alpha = 31.4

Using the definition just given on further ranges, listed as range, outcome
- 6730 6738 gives 31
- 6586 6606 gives 31.6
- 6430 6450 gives 32.9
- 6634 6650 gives 31.6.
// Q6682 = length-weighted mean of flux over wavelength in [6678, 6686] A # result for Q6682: 31.2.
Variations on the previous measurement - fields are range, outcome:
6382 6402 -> 33.2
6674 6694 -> 31.3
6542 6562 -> 29.9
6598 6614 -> 31.8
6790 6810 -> 30.7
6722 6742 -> 31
